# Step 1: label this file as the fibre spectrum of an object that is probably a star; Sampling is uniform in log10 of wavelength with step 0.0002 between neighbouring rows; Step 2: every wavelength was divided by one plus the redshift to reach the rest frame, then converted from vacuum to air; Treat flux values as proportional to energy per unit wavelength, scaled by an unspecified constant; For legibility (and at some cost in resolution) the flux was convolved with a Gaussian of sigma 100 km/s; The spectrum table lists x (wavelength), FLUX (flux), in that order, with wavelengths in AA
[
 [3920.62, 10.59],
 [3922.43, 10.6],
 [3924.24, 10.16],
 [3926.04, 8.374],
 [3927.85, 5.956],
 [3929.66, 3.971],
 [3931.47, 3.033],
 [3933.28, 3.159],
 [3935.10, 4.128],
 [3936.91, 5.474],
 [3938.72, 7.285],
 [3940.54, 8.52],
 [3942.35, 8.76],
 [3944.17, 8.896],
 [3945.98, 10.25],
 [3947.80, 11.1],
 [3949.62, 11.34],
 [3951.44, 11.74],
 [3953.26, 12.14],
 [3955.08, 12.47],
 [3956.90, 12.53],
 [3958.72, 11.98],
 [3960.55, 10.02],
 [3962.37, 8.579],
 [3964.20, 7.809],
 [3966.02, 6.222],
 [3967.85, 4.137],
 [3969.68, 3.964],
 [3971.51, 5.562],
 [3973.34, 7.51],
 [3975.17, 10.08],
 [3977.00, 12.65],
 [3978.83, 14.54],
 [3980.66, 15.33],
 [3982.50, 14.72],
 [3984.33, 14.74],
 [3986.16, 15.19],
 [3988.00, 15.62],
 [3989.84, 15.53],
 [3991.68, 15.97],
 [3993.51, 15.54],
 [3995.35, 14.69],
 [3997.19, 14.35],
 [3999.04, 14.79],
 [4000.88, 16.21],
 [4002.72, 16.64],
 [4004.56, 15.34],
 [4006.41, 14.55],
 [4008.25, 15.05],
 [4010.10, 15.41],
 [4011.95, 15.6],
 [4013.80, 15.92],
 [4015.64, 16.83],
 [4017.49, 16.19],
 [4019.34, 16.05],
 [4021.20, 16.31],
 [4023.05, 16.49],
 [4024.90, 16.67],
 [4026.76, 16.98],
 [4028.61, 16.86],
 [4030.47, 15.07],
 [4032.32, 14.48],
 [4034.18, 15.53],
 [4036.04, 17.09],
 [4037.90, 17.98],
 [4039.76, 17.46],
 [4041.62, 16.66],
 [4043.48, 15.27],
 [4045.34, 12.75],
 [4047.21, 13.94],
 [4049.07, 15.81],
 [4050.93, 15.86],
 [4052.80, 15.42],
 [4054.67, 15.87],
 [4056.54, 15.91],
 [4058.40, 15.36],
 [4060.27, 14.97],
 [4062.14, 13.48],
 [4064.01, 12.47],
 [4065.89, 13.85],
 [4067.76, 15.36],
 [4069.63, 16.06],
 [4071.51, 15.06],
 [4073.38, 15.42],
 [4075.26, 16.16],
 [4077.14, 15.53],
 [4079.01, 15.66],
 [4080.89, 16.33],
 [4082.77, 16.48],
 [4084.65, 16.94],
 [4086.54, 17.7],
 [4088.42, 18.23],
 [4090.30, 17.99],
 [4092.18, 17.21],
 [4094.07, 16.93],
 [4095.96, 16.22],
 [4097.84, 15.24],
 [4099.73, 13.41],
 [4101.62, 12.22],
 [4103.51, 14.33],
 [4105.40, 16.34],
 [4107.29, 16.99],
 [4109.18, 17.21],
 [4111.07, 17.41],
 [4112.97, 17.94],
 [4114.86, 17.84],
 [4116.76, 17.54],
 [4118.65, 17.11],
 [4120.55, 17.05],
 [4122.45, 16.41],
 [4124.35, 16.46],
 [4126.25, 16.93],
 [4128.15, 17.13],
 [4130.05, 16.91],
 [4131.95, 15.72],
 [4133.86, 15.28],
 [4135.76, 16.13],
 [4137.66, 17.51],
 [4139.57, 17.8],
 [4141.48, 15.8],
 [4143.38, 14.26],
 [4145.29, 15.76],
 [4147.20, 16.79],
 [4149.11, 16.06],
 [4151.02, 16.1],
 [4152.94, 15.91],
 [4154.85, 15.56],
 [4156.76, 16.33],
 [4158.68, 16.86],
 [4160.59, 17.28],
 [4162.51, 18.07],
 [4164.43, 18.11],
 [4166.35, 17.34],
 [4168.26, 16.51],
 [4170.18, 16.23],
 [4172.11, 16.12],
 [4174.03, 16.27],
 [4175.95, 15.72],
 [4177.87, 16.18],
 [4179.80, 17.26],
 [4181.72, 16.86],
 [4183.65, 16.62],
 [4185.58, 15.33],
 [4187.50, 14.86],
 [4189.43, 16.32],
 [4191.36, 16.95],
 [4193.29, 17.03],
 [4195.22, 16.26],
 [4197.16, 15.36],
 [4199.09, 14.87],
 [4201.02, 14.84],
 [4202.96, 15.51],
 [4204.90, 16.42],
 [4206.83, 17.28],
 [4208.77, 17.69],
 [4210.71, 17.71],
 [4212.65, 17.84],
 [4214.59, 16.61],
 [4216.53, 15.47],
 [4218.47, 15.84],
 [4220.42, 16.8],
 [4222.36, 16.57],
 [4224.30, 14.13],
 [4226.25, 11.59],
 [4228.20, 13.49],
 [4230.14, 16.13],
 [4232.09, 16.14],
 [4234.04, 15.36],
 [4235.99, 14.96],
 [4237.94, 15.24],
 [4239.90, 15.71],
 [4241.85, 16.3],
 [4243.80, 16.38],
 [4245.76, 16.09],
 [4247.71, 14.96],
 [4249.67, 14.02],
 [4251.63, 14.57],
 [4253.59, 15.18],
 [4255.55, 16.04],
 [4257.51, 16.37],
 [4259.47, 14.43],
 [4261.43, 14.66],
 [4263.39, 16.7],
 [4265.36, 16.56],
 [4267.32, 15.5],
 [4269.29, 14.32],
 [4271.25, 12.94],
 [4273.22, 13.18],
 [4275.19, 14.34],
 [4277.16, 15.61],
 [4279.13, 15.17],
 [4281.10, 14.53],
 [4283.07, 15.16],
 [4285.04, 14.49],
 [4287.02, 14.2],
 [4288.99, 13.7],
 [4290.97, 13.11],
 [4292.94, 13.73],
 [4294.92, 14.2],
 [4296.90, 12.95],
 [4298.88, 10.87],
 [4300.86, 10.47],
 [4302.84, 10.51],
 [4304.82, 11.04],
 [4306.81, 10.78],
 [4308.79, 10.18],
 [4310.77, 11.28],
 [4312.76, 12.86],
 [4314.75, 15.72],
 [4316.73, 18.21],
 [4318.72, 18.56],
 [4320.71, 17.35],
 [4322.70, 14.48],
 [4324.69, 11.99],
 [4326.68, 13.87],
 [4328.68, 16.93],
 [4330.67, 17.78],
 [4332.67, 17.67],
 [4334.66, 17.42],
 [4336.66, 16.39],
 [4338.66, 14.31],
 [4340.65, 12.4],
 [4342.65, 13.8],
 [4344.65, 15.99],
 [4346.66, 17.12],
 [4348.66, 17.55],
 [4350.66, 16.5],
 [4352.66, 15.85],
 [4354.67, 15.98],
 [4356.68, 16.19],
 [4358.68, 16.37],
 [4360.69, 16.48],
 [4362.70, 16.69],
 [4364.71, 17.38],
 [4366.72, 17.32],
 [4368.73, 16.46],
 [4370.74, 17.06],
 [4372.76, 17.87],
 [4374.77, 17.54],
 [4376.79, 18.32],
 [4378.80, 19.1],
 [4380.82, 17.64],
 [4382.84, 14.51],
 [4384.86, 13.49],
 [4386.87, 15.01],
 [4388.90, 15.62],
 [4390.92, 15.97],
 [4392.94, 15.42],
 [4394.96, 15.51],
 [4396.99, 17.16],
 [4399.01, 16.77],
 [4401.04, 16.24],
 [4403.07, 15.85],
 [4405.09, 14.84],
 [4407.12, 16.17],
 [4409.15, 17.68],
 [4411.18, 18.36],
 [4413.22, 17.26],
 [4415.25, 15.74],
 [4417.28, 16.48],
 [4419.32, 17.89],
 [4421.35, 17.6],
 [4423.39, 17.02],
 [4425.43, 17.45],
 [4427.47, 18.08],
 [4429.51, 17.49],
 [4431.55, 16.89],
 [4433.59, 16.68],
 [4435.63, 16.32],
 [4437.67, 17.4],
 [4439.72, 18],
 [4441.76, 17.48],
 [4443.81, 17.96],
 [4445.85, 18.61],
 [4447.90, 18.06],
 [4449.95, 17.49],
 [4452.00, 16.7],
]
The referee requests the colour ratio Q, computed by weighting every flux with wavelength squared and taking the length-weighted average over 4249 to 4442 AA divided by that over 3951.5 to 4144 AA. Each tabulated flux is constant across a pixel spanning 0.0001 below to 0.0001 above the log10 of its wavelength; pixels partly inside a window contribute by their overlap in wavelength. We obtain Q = 1.20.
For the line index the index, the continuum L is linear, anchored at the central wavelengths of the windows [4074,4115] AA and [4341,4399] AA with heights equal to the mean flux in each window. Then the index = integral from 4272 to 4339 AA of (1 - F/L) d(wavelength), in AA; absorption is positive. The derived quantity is 8.88 AA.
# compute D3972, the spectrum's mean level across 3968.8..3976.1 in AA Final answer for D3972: 6.81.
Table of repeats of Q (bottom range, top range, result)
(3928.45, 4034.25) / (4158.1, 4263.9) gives 1.46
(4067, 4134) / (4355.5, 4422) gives 1.16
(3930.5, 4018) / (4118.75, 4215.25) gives 1.55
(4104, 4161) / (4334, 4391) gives 1.09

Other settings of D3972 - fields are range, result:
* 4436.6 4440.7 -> 17.7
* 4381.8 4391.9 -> 14.9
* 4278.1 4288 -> 14.7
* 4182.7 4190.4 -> 15.8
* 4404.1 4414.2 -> 16.9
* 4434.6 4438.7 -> 16.9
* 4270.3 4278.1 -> 14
